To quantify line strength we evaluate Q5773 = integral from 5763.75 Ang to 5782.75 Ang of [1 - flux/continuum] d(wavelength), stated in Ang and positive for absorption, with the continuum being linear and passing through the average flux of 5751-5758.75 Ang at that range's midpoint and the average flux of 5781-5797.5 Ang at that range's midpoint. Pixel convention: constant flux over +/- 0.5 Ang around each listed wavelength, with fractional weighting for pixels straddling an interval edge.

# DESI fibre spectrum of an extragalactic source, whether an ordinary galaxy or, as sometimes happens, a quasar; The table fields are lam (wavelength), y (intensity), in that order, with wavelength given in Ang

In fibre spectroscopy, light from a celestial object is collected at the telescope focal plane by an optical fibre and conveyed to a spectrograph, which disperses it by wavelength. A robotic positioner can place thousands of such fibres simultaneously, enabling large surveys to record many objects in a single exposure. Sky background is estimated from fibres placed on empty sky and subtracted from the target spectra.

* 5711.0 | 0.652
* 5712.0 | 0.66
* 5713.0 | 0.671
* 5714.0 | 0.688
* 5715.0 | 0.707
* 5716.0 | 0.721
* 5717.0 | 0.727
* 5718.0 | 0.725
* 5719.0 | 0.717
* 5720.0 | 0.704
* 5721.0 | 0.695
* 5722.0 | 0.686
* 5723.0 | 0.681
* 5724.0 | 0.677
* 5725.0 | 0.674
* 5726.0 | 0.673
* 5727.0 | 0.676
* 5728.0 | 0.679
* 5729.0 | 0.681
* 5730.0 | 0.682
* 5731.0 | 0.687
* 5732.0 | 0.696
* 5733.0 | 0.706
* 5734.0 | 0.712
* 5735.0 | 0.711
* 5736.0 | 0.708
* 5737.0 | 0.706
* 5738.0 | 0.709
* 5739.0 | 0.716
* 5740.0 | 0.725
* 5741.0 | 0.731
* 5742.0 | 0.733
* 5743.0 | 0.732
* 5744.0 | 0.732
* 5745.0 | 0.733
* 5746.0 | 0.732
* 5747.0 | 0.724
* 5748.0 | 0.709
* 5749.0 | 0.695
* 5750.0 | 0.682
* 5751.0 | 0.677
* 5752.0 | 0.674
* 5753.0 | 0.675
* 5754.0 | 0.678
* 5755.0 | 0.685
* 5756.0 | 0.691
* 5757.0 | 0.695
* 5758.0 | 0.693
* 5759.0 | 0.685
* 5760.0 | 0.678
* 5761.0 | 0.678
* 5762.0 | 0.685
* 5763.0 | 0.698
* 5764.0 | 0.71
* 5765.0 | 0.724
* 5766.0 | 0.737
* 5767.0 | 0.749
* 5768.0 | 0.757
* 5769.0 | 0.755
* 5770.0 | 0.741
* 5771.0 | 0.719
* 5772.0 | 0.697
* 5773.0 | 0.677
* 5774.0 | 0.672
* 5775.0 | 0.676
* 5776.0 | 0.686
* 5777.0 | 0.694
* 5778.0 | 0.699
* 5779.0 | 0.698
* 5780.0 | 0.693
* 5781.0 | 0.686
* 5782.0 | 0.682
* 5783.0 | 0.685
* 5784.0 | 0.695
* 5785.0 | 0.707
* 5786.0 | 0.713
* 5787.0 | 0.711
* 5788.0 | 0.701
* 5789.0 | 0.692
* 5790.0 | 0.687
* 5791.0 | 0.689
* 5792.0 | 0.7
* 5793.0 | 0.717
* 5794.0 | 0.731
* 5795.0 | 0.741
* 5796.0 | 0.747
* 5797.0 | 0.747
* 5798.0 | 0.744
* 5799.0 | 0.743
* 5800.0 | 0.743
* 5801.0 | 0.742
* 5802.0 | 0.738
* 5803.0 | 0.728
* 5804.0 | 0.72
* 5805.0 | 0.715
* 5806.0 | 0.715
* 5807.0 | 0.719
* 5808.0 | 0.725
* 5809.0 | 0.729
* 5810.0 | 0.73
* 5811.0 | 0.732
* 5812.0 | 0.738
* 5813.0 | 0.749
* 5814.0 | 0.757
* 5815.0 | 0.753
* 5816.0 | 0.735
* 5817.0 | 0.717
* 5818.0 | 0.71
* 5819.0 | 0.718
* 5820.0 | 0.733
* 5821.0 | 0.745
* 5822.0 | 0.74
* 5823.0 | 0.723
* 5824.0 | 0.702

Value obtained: -0.3 Ang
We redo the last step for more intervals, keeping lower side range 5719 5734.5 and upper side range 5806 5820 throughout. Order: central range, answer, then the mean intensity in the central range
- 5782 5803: 0.09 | 0.718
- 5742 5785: 0.27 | 0.702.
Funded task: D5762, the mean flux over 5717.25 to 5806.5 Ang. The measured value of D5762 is 0.706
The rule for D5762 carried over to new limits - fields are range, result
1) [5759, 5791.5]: 0.702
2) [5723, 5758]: 0.7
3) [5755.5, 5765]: 0.692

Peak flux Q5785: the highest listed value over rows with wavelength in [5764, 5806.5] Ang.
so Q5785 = 0.757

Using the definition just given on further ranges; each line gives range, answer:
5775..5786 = 0.713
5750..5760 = 0.695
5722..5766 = 0.737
